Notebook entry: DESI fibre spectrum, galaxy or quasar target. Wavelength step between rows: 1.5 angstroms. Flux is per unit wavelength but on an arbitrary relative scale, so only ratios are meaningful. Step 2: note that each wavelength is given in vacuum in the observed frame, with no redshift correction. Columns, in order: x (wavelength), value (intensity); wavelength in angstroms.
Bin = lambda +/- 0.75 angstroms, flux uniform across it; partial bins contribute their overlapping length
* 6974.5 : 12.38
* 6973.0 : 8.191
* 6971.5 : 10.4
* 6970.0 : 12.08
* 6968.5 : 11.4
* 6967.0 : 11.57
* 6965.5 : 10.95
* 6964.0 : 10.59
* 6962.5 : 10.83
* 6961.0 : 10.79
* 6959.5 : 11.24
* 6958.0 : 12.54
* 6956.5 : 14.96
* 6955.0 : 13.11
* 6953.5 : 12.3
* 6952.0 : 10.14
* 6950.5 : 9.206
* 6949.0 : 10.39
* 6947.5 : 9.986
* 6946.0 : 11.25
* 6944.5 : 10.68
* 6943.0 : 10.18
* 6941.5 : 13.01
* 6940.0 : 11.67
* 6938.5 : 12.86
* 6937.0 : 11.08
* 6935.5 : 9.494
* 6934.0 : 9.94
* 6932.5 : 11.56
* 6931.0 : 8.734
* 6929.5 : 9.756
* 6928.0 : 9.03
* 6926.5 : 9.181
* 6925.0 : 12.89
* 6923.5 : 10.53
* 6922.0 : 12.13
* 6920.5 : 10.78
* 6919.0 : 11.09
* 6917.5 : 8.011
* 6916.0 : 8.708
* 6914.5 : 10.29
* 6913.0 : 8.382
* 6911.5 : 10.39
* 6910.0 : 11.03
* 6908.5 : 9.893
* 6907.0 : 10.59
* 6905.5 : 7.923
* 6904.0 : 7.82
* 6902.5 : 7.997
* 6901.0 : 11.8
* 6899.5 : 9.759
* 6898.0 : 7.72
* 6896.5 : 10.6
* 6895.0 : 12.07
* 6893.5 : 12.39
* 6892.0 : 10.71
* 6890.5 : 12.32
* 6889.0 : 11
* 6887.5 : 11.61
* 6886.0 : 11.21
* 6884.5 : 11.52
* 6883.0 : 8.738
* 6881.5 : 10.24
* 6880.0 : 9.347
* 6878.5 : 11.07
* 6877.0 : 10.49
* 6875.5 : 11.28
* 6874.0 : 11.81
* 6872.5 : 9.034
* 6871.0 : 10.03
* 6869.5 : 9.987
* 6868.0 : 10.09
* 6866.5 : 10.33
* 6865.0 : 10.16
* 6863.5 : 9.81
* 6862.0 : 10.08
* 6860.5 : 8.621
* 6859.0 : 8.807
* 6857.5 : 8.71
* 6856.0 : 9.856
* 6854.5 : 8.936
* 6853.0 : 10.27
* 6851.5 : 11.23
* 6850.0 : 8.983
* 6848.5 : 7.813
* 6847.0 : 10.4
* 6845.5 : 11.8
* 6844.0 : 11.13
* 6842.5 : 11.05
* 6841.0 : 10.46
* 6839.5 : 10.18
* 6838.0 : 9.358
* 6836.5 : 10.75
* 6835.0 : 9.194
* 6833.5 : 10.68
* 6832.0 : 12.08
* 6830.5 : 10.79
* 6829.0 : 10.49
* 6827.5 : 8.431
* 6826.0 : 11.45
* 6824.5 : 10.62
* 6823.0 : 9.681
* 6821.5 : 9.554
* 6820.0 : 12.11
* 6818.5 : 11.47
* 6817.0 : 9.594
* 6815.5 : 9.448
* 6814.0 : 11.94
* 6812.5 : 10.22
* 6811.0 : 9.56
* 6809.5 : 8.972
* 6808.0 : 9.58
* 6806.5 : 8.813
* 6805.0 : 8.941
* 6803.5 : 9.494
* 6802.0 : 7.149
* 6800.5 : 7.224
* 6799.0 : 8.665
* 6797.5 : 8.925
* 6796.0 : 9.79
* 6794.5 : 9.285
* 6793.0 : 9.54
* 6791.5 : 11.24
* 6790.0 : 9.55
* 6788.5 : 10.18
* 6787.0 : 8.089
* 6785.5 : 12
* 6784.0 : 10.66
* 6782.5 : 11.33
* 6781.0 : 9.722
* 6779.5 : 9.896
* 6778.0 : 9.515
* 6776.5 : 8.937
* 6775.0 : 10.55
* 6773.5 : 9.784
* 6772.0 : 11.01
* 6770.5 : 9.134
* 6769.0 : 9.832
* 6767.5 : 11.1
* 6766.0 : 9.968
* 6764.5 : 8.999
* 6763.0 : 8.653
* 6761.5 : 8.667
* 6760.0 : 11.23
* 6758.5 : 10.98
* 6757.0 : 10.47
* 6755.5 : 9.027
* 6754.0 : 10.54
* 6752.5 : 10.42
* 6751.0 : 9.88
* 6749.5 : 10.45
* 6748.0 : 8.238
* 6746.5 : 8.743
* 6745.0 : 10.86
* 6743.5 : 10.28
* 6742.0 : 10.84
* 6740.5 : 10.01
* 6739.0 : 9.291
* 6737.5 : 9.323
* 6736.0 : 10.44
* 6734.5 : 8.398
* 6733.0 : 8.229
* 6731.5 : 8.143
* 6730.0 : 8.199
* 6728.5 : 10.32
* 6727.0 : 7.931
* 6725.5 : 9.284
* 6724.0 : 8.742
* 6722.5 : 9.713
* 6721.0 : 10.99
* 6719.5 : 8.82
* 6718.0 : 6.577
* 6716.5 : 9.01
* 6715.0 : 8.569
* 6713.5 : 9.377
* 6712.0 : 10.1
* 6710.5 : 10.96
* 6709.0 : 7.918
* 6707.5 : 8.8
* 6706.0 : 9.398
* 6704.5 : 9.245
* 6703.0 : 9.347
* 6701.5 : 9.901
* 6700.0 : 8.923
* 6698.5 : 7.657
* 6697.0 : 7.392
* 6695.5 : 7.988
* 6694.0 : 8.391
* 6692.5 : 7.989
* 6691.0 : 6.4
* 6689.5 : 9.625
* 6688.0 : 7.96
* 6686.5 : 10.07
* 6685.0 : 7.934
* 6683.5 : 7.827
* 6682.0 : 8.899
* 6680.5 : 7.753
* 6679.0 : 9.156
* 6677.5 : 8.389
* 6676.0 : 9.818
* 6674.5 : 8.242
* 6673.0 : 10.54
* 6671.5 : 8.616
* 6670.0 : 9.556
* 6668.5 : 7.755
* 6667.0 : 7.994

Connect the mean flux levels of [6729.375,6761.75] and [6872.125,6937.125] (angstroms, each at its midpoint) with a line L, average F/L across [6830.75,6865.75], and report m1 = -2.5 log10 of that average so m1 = 0.004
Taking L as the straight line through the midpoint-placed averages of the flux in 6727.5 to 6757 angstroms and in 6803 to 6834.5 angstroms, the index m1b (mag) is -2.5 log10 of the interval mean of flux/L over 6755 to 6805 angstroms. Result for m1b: 0.02 mag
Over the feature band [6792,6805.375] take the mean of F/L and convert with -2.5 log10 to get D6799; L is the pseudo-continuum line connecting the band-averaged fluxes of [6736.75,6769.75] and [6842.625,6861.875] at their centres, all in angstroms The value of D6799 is 0.12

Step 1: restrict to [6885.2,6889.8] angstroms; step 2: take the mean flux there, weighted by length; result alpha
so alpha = 11.3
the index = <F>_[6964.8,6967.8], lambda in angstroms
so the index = 11.3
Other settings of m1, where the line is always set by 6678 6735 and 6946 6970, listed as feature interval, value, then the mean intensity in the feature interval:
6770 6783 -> -0.06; 9.98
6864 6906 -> 0.03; 10.3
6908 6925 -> 0.07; 10.2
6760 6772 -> -0.04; 9.68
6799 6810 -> 0.14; 8.59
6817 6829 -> -0.05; 10.4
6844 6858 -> 0.04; 9.87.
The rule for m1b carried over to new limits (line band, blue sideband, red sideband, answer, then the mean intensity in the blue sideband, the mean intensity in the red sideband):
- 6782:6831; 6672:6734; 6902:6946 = -0.04 mag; 8.79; 10.2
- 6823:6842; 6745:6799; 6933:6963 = 0.00 mag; 9.89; 11.3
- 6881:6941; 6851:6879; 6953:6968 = 0.06 mag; 10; 11.9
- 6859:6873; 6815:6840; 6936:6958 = 0.10 mag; 10.4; 11.5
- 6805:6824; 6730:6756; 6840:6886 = -0.02 mag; 9.56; 10.1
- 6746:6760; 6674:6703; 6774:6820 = -0.08 mag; 8.46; 9.72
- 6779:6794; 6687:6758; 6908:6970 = -0.06 mag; 9.14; 10.8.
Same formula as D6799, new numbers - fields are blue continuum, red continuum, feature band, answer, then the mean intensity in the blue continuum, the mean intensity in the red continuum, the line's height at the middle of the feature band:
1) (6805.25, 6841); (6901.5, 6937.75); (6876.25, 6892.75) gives -0.078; 10.2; 9.9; 10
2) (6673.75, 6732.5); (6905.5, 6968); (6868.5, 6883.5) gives 0.000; 8.76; 10.7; 10.2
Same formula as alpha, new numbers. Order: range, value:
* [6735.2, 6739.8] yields 9.67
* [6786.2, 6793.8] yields 9.73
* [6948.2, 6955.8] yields 11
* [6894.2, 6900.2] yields 10.1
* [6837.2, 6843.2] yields 10.3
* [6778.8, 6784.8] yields 10.4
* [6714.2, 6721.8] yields 8.8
